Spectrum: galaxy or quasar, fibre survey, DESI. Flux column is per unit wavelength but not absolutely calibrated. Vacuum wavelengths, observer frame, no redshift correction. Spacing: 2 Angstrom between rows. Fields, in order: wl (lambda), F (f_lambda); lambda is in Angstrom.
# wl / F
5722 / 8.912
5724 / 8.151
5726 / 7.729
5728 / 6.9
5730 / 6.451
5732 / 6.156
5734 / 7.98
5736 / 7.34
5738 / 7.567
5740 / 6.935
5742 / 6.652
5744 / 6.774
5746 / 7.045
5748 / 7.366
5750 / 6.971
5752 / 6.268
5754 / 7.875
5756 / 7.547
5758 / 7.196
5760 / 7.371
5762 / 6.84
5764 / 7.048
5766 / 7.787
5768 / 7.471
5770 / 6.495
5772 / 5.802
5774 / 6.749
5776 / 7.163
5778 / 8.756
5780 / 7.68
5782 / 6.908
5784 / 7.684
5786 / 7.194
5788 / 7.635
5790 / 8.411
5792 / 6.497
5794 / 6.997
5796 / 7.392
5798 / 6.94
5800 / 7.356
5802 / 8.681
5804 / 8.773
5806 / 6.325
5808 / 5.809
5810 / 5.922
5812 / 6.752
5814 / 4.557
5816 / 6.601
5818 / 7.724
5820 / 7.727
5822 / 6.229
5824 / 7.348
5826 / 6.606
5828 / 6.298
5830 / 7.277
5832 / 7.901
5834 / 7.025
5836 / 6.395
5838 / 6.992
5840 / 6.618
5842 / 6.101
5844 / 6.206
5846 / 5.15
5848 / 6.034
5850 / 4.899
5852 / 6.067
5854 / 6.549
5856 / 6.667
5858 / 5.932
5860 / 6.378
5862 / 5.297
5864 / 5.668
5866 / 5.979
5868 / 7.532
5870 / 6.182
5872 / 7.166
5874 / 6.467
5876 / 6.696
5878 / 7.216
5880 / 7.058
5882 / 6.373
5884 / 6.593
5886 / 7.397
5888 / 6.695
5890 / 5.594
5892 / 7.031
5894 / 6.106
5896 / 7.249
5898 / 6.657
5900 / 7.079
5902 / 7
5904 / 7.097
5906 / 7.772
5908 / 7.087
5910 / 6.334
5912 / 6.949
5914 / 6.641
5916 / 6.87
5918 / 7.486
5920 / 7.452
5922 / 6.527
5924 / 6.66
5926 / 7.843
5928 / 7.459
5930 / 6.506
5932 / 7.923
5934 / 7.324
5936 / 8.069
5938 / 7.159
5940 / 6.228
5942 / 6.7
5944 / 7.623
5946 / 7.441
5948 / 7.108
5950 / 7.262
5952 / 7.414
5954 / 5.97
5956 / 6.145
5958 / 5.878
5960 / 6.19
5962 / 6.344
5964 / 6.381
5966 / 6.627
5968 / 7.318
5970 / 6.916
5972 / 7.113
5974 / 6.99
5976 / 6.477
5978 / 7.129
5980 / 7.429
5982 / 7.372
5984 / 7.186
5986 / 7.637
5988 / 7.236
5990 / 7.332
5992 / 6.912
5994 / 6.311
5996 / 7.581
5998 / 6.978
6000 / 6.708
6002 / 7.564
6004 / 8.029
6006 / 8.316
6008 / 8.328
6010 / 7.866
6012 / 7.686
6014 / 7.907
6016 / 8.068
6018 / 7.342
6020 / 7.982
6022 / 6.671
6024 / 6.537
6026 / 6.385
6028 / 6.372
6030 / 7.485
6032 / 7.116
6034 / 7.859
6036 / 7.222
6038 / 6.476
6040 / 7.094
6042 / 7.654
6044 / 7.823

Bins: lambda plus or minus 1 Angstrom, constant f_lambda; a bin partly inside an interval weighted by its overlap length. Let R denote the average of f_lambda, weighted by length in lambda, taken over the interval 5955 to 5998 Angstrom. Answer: 6.88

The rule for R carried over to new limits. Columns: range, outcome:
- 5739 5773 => 7.03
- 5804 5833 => 6.72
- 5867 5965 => 6.9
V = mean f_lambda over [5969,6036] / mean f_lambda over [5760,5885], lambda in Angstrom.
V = 1.07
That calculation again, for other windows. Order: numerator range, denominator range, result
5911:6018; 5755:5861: 1.04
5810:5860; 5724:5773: 0.91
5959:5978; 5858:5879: 1.05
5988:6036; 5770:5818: 1.04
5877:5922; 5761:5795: 0.95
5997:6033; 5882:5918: 1.08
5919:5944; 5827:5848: 1.09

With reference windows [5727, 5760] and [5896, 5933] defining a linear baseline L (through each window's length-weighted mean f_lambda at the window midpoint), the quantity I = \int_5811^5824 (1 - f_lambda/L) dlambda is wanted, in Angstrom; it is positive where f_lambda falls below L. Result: 0.8 Angstrom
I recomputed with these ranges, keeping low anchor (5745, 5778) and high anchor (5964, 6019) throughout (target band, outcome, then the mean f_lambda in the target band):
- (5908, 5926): 0.8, 6.93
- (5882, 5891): 0.8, 6.55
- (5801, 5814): 0.6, 6.85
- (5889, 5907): 1.0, 6.84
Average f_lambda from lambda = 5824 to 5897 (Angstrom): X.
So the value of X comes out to 6.5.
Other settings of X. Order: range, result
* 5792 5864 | 6.6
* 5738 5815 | 7.1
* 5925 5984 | 6.98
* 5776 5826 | 7.15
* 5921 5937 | 7.29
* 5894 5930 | 7.03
